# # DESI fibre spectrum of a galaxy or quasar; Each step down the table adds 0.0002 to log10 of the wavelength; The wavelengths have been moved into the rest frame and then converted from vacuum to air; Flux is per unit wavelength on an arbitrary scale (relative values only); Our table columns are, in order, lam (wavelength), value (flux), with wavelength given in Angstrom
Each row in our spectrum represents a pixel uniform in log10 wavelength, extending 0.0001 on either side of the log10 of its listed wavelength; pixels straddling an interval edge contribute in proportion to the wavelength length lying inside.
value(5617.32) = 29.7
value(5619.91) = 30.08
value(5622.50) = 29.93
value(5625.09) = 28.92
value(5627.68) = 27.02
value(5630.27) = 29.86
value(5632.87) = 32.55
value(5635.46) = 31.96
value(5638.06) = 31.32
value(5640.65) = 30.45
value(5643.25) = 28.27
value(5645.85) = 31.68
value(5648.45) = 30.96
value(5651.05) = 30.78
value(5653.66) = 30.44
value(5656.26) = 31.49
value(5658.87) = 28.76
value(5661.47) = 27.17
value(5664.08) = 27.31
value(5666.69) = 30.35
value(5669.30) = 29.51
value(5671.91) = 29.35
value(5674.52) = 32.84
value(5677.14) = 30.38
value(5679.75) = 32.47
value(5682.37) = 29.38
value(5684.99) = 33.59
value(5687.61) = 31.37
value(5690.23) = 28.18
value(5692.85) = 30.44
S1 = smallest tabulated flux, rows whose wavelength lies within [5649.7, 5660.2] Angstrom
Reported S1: 28.76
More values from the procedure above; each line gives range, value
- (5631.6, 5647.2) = 28.27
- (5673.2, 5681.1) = 30.38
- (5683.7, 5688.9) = 31.37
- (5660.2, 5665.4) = 27.17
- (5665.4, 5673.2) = 29.35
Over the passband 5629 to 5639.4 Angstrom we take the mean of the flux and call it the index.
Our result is 31.4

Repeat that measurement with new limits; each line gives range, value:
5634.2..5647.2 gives 30.7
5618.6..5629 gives 29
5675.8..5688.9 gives 31.4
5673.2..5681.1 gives 31.9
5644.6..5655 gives 31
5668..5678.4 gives 30.5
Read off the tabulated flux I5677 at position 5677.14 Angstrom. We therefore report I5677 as 30.38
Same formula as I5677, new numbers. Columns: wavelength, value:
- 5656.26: 31.49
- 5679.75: 32.47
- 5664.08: 27.31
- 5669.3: 29.51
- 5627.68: 27.02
